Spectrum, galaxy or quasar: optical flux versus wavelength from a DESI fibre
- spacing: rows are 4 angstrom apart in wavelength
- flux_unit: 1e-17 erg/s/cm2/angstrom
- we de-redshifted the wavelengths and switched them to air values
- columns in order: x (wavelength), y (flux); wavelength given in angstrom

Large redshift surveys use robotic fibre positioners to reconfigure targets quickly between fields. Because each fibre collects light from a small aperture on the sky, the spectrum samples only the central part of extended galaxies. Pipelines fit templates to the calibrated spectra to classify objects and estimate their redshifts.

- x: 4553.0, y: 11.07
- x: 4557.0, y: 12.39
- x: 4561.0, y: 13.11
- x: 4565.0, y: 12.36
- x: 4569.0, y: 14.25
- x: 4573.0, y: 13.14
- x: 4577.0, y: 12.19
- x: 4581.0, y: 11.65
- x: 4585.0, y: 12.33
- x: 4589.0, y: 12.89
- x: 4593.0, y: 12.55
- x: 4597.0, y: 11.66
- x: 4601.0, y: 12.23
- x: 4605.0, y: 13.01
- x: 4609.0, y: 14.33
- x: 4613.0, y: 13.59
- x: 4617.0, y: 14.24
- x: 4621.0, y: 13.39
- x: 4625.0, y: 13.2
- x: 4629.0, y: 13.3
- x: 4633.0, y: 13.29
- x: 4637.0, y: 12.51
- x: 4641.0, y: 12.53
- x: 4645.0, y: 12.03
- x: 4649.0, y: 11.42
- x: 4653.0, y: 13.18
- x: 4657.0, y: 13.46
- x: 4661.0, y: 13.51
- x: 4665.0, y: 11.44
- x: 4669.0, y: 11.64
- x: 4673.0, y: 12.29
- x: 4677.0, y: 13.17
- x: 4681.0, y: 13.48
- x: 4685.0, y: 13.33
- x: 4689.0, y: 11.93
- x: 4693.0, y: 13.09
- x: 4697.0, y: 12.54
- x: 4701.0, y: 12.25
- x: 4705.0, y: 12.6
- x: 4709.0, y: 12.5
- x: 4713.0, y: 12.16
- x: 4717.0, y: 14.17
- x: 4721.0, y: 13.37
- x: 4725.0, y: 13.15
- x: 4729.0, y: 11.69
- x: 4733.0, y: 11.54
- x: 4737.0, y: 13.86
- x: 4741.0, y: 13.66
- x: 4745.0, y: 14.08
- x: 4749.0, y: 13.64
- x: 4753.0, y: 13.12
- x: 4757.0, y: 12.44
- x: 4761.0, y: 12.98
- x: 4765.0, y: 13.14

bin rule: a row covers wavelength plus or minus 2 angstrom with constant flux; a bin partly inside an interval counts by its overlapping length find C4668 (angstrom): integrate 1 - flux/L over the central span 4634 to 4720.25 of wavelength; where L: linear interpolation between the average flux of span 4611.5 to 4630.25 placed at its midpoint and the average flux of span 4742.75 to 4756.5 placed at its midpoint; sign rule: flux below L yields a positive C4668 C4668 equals 5.6 angstrom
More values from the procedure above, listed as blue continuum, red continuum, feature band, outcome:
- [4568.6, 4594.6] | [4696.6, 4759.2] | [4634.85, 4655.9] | 0.61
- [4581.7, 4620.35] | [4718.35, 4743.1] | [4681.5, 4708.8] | 0.56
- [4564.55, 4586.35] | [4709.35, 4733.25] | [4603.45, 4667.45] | -1.54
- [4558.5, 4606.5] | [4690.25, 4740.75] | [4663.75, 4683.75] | 0.38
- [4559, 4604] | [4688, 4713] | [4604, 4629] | -2.13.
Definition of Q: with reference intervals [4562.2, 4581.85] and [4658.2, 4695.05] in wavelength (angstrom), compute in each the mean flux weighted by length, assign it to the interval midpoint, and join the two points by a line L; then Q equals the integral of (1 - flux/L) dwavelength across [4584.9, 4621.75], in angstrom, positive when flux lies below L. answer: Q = -0.8 angstrom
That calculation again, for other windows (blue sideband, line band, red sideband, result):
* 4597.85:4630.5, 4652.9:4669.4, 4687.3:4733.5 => 0.4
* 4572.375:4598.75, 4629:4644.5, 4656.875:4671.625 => -0.5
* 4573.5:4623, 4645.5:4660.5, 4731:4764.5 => 0.3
